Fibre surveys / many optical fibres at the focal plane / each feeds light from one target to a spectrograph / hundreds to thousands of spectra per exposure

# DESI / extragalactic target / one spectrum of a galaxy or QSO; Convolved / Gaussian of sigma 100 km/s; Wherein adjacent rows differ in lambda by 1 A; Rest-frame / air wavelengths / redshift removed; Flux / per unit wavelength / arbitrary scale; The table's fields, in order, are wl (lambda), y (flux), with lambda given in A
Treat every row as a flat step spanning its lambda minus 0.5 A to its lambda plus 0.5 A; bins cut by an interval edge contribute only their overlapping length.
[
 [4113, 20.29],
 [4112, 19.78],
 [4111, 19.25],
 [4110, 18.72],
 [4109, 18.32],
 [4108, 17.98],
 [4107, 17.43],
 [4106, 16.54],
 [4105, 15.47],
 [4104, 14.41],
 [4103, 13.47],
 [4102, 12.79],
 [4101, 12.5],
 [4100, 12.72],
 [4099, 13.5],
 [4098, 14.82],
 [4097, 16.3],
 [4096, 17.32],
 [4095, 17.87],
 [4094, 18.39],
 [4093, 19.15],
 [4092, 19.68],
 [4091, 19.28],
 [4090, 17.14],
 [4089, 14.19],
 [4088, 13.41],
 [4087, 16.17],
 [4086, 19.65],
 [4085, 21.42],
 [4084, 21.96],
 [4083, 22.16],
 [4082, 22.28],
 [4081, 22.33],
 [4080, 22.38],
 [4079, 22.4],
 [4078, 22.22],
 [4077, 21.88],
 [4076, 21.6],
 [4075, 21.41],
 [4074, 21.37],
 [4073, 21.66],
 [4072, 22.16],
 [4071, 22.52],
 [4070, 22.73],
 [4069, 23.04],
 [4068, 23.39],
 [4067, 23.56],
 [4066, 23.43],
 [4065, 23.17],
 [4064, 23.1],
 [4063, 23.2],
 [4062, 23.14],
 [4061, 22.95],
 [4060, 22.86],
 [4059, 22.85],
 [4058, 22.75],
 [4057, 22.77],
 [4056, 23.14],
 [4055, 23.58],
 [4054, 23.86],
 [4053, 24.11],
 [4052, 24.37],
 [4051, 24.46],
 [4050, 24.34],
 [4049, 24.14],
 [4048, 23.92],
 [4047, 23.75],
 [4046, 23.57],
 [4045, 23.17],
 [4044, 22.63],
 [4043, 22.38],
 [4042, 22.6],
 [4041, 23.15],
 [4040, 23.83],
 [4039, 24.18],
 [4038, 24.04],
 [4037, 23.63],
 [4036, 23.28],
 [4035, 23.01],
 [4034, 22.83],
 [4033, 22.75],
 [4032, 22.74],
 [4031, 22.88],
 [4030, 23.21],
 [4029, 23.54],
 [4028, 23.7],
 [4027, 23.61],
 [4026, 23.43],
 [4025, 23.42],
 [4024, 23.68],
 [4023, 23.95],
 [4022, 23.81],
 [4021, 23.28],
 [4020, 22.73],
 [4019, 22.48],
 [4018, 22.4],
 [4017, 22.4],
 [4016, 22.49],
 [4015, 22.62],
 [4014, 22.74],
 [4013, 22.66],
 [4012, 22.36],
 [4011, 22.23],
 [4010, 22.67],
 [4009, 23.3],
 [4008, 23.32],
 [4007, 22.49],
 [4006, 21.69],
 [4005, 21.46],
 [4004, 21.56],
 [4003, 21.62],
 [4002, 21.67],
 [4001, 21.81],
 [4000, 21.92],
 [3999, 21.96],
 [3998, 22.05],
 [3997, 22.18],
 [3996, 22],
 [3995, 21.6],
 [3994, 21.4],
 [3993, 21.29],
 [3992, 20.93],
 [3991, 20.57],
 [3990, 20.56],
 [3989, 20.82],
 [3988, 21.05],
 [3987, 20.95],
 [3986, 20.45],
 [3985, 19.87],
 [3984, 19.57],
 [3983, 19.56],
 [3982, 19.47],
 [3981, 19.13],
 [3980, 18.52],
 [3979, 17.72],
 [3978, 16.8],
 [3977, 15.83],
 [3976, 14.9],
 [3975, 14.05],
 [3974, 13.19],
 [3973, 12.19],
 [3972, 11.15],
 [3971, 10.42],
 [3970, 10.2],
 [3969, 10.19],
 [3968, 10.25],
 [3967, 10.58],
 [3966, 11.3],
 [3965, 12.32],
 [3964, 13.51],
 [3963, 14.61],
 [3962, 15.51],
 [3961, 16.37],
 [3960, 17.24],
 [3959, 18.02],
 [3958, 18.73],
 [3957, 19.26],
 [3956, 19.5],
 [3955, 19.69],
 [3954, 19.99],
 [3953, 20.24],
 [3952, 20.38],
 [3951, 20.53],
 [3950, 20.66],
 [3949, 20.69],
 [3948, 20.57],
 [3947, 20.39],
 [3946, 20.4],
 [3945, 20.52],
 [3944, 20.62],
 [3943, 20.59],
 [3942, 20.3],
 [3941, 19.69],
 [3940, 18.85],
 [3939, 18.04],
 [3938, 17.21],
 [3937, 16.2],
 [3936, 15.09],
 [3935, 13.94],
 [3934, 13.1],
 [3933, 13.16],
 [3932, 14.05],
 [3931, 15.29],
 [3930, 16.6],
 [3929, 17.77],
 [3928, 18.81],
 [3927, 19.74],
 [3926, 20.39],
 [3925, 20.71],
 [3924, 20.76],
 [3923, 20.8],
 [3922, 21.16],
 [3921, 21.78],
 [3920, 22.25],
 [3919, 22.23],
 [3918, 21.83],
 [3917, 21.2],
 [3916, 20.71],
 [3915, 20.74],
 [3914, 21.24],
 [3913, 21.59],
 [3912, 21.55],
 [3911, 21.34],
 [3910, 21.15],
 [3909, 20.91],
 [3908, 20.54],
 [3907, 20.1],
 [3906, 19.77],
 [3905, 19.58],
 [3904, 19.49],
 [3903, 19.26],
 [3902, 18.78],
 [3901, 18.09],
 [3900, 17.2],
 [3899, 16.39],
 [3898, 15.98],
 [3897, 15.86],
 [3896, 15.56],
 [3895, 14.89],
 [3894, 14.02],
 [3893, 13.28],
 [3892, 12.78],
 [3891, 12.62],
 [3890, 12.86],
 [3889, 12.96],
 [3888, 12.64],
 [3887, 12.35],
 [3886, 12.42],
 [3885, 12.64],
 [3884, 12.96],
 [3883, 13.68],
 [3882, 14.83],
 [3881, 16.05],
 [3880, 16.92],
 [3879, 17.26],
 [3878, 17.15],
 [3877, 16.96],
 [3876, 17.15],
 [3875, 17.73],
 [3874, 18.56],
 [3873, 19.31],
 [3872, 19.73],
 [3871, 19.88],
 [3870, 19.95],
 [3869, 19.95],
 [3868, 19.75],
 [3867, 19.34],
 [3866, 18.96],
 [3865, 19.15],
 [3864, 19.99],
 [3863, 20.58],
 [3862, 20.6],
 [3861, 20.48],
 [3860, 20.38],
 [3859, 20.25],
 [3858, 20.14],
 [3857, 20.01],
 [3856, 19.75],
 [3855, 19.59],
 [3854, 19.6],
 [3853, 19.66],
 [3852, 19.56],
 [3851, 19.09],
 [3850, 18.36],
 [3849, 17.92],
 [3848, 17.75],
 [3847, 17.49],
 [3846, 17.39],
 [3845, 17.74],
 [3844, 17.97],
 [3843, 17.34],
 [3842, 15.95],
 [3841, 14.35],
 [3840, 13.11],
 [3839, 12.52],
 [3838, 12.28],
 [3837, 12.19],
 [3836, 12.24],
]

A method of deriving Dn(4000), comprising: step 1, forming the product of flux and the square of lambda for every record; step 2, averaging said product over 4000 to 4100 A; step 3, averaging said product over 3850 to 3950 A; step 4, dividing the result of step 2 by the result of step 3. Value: 1.3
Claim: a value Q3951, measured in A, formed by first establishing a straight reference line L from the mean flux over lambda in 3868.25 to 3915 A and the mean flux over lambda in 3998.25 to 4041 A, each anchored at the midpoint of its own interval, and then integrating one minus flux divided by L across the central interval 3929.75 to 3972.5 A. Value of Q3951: 6.7 A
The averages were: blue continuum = 17.1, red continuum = 22.8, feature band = 16.7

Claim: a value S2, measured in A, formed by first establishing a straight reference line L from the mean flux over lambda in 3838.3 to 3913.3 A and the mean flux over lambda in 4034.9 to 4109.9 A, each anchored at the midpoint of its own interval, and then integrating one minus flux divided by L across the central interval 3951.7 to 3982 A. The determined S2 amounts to 5.75 A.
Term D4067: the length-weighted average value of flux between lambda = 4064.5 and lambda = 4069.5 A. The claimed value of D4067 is 23.3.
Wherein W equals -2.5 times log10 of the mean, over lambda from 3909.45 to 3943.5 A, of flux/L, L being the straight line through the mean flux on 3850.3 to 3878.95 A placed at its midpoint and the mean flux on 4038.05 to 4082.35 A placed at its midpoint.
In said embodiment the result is 0.08 mag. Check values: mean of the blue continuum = 19.4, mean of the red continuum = 23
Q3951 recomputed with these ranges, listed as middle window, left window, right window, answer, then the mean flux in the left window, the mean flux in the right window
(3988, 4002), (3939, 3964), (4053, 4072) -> -0.5 A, 19.2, 23.1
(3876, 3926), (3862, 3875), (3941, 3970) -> 2.7 A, 19.6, 17.5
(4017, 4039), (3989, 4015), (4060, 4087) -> -1.2 A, 21.9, 22.2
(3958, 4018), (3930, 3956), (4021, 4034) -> 7.0 A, 18.4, 23.4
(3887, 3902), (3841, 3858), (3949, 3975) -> 2.2 A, 18.4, 15.5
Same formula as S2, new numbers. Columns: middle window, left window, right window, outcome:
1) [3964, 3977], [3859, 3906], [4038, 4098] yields 4.9 A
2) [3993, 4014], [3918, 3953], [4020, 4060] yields -0.2 A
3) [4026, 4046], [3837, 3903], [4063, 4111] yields -4.9 A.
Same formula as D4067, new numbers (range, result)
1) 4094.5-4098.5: 16.6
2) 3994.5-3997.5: 21.9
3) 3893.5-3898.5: 15.3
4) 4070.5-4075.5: 21.8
